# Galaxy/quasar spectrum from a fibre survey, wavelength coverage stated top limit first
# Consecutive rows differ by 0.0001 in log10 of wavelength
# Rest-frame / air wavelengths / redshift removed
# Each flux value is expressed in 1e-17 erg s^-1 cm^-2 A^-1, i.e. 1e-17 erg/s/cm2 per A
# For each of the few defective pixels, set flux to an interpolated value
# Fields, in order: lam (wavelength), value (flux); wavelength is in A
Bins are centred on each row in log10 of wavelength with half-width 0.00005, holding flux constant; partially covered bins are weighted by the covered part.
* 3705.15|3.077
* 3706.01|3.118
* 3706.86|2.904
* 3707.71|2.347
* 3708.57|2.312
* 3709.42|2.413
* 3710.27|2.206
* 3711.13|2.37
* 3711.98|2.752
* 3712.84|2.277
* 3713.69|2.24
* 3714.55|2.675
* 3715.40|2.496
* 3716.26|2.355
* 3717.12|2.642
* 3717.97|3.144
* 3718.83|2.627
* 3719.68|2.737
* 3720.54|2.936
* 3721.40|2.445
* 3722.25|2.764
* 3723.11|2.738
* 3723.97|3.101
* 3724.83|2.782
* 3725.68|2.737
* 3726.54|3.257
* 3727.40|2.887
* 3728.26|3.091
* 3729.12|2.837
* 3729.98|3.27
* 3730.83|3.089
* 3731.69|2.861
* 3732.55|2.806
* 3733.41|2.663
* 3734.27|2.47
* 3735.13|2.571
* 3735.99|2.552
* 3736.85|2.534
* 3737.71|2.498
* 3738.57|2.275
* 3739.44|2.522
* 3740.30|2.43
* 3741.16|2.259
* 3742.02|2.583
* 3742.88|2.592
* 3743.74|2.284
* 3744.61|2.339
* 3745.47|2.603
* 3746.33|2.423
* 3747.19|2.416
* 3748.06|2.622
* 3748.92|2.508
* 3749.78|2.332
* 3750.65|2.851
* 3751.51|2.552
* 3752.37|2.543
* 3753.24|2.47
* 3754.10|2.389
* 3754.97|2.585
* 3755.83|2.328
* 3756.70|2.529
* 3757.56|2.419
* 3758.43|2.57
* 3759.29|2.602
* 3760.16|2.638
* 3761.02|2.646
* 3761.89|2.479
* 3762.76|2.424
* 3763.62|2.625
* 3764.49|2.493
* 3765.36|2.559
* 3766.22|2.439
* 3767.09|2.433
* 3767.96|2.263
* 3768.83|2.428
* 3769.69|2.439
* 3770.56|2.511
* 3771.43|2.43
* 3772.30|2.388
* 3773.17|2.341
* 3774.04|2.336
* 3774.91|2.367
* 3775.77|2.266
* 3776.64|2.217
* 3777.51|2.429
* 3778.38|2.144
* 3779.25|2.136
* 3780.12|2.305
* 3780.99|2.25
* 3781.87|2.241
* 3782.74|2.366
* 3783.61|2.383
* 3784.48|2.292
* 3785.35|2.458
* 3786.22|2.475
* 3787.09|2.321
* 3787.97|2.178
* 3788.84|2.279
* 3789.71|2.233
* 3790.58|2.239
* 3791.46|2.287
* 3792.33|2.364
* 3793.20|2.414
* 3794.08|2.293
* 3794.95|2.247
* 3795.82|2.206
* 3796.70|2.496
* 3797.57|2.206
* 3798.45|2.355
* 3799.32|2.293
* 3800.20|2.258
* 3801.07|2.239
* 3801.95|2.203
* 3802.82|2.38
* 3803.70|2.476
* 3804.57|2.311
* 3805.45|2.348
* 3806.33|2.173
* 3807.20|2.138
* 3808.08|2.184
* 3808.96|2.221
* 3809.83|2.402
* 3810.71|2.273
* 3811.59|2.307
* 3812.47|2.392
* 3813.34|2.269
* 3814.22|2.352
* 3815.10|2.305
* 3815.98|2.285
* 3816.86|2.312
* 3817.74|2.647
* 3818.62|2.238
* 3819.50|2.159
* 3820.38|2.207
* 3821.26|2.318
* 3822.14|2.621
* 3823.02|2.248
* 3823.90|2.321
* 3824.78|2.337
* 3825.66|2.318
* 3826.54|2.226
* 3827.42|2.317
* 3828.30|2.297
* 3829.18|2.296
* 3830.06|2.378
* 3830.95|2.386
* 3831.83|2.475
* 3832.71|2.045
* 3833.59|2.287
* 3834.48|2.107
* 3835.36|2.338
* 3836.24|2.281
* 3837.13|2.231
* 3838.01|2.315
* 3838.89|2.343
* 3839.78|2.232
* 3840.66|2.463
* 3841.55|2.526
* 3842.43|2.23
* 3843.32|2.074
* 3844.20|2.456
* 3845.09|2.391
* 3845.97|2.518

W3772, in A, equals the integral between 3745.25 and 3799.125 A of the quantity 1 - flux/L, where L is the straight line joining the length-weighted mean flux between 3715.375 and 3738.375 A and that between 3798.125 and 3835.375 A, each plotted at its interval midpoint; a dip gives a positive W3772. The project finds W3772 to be 2.85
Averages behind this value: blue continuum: 2.77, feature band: 2.4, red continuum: 2.3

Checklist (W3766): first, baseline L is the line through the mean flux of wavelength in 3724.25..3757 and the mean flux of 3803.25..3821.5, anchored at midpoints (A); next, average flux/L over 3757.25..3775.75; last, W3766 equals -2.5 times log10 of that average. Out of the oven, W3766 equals 0.017 mag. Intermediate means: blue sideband 2.62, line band 2.46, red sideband 2.3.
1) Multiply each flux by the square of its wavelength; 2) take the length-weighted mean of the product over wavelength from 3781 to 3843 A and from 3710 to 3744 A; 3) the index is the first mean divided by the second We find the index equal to 0.9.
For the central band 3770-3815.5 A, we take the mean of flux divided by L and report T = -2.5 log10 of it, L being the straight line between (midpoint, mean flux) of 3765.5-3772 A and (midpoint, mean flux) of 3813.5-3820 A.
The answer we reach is 0.031 mag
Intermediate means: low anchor 2.43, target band 2.31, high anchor 2.32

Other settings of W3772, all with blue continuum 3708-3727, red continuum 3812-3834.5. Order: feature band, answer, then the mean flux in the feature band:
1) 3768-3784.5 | 0.9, 2.33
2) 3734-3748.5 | 0.5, 2.47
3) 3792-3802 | 0.4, 2.3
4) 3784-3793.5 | 0.4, 2.32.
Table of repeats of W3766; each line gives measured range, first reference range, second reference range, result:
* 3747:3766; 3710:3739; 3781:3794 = -0.01 mag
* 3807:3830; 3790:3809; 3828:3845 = -0.01 mag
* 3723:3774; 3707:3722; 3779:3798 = -0.06 mag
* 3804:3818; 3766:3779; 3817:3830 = 0.01 mag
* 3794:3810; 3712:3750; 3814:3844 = 0.05 mag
